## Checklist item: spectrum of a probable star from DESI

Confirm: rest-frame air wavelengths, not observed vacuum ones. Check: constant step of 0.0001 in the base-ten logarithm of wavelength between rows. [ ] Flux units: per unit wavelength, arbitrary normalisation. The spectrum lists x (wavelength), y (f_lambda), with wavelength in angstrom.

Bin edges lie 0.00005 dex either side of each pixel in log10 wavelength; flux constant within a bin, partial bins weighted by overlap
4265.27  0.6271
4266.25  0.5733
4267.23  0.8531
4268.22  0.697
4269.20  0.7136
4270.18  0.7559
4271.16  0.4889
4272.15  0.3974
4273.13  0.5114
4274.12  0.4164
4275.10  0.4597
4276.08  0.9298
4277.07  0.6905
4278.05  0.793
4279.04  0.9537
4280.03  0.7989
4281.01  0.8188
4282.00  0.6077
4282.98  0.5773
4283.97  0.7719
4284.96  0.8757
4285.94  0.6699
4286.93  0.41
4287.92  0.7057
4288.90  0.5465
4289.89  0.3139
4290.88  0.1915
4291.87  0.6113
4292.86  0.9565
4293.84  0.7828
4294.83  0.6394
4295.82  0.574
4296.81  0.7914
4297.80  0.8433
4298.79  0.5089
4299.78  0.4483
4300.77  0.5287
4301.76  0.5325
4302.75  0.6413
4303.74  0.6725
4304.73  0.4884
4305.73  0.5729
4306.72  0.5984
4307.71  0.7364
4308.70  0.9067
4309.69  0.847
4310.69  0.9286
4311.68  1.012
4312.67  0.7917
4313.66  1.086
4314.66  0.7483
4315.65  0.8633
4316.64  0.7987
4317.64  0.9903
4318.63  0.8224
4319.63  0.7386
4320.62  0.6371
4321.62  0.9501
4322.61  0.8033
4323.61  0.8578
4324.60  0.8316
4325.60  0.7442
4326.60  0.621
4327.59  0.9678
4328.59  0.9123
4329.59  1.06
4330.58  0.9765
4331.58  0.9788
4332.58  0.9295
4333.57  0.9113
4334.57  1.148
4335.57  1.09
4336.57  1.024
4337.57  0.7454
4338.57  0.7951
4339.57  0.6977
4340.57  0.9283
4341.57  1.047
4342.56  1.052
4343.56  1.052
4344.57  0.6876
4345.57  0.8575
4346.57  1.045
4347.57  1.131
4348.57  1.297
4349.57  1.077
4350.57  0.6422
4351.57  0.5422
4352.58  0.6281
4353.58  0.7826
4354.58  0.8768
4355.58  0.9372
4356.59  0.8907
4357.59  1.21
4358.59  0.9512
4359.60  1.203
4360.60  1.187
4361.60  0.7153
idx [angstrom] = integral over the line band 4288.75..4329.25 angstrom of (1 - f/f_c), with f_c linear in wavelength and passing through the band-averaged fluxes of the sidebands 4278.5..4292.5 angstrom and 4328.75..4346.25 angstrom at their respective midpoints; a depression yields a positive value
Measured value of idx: 2.4 angstrom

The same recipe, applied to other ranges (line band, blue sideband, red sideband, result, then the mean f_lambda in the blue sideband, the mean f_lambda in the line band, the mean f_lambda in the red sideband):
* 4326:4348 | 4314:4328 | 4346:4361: -1.3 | 0.814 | 0.937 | 0.958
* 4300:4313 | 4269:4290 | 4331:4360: 1.1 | 0.651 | 0.706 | 0.935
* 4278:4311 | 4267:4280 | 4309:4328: 3.7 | 0.667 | 0.663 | 0.844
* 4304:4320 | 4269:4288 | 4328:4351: 0.4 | 0.666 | 0.806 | 0.961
